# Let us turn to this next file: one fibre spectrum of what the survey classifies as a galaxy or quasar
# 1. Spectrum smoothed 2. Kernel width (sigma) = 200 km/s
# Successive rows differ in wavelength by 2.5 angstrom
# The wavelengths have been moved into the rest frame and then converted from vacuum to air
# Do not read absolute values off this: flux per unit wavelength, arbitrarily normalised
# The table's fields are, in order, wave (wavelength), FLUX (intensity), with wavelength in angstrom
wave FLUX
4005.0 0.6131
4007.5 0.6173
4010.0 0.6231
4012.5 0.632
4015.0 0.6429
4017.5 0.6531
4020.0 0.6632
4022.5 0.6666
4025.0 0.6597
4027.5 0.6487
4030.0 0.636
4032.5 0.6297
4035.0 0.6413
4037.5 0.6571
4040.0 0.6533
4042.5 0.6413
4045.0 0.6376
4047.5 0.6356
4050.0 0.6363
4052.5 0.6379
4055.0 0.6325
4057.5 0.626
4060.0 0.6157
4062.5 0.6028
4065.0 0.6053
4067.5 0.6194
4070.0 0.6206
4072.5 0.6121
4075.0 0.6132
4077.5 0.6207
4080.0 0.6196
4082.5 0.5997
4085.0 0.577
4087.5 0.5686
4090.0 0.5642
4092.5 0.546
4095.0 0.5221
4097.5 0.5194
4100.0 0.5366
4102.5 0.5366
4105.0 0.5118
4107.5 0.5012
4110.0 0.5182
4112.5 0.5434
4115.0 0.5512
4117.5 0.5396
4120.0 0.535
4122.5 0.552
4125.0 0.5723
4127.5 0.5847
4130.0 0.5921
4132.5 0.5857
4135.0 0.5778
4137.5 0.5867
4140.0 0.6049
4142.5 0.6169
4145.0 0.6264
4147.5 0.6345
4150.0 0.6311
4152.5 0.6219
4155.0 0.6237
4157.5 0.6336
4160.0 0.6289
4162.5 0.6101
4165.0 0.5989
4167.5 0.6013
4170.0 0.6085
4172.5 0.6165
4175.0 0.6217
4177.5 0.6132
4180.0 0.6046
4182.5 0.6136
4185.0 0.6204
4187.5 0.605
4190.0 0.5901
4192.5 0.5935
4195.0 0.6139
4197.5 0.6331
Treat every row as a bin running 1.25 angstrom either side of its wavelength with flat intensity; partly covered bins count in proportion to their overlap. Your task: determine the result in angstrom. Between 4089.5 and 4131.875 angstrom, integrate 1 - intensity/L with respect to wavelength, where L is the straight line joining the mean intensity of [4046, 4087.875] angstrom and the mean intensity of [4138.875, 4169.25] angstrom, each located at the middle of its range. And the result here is 5.1 angstrom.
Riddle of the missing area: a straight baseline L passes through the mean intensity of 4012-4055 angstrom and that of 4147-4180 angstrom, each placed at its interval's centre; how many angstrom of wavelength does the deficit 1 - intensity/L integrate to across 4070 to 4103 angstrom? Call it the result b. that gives 3.1 angstrom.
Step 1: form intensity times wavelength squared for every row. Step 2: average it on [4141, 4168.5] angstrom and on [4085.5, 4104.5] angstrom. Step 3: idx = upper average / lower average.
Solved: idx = 1.2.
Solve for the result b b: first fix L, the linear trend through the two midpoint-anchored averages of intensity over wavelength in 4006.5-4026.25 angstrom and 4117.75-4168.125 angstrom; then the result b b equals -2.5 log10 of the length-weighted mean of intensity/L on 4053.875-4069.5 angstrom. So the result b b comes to 0.02 mag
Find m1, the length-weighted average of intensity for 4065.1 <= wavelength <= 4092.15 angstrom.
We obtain 0.6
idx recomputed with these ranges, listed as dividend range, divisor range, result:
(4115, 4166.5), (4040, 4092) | 1.01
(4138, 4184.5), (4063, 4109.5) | 1.12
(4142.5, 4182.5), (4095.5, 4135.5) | 1.16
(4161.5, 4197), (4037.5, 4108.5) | 1.08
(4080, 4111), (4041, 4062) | 0.88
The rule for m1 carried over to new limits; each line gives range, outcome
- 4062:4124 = 0.565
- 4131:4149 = 0.605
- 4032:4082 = 0.627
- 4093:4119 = 0.529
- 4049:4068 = 0.622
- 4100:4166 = 0.581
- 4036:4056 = 0.642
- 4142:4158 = 0.627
